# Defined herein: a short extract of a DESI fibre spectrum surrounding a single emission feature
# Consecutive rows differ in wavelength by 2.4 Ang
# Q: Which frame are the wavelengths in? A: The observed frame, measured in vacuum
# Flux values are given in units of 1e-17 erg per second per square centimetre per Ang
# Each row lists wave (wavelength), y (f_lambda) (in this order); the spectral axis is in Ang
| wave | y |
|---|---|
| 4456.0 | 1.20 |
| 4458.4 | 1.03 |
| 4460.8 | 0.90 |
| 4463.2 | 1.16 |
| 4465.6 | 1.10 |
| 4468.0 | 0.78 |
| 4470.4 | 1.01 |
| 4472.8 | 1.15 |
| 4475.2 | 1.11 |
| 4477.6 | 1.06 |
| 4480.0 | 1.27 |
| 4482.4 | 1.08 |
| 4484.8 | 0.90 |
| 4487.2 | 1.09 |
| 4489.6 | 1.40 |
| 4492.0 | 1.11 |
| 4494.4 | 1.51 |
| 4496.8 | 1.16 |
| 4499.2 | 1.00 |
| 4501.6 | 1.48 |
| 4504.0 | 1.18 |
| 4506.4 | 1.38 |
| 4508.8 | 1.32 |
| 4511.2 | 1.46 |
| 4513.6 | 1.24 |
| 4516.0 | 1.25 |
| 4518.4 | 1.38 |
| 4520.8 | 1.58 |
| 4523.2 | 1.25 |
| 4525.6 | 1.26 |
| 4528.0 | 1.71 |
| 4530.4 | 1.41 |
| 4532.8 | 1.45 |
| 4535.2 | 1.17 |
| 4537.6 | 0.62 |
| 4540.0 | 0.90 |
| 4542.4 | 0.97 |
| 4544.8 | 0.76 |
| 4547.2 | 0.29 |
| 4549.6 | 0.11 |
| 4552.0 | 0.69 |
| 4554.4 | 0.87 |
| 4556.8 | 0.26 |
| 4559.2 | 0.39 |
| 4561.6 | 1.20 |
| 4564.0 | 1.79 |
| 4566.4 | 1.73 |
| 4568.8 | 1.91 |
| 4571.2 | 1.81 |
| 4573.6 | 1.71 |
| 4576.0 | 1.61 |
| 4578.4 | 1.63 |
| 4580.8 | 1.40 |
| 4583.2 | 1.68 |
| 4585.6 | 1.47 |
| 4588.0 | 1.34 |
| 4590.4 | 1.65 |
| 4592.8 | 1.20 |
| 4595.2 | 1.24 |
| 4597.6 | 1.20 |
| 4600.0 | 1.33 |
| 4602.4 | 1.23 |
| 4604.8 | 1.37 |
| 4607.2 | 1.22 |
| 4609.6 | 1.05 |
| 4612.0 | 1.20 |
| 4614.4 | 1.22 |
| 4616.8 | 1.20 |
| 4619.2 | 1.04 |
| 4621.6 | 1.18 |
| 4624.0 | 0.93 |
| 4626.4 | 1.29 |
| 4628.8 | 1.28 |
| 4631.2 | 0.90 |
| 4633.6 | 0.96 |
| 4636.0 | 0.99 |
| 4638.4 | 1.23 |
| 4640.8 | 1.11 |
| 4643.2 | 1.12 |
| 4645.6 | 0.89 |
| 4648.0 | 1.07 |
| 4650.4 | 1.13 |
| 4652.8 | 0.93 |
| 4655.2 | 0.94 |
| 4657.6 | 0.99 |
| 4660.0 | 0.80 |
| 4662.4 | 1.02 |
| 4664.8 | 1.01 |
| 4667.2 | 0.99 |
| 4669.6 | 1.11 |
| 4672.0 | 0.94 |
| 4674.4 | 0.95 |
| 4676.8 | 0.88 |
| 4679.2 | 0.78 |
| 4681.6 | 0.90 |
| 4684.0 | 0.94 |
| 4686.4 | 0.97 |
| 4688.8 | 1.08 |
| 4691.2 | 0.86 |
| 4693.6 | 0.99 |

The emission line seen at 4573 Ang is C IV 1549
